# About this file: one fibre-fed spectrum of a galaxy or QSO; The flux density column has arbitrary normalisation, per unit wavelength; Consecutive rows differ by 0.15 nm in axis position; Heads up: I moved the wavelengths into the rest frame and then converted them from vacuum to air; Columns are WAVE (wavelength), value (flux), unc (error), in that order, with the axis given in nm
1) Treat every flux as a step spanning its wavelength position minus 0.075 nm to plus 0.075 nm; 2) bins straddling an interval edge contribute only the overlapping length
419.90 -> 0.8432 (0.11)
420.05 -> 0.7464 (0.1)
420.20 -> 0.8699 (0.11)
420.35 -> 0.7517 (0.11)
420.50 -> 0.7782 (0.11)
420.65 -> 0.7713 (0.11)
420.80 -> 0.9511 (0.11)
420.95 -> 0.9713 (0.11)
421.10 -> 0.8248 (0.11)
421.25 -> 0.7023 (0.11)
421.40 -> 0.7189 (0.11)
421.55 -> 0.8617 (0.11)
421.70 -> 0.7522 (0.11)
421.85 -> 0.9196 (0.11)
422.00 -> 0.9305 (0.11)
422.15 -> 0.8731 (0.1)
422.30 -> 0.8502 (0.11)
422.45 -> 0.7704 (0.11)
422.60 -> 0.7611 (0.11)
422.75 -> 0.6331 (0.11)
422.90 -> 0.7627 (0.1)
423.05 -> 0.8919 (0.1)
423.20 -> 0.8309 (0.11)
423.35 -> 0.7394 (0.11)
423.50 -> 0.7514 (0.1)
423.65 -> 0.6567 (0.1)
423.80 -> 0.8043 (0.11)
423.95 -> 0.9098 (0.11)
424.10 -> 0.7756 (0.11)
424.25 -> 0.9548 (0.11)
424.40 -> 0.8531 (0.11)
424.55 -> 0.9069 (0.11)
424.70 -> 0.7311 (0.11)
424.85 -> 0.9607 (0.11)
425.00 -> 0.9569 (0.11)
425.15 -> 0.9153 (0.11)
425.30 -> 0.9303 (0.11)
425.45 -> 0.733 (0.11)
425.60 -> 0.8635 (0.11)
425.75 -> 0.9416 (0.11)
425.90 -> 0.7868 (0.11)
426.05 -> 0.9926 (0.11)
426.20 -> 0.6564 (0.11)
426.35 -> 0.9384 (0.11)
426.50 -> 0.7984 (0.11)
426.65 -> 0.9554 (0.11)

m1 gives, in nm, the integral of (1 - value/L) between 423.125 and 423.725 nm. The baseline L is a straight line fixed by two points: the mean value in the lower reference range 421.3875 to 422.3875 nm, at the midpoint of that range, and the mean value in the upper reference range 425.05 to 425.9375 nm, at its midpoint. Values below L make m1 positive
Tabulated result 0.08 nm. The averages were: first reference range 0.851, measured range 0.745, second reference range 0.868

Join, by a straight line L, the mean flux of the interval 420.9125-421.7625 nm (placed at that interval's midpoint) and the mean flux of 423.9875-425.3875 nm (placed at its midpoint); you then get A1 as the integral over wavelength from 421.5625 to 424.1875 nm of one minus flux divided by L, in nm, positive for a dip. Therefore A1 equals 0.11 nm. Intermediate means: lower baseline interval 0.799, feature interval 0.803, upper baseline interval 0.886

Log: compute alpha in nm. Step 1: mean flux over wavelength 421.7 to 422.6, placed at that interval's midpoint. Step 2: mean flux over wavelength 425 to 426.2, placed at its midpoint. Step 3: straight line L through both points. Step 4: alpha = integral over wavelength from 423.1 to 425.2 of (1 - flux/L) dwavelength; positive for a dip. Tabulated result 0.06 nm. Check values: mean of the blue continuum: 0.85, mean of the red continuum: 0.871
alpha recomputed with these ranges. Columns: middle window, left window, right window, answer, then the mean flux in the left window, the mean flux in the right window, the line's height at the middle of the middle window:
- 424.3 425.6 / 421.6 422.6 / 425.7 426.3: -0.05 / 0.843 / 0.844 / 0.844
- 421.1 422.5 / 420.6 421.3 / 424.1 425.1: 0.06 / 0.852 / 0.886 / 0.86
